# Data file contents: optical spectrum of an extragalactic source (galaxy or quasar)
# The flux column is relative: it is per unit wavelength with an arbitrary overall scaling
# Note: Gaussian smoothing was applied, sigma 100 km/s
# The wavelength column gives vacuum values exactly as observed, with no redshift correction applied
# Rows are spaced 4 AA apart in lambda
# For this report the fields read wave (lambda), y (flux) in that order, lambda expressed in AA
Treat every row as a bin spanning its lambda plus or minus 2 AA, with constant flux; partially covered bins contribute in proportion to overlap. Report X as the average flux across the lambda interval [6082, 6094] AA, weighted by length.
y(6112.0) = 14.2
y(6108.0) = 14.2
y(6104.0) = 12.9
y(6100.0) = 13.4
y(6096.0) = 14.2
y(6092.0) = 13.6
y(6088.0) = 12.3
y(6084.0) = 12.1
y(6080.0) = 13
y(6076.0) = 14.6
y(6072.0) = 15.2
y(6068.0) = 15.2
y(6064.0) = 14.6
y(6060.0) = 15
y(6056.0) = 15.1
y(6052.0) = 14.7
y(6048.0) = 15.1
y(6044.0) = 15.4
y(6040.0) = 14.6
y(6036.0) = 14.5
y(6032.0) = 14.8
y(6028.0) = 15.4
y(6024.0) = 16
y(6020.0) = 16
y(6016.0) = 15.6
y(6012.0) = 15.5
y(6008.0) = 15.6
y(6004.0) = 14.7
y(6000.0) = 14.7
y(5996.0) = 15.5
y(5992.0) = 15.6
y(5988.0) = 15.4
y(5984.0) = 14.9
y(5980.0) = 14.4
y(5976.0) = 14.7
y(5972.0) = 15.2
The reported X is 12.7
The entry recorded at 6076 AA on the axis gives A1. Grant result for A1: 14.6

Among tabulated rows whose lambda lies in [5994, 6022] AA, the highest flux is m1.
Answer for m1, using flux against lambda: 16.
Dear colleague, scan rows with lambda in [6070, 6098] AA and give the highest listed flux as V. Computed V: 15.2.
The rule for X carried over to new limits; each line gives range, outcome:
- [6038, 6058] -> 15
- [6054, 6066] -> 14.9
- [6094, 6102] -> 13.8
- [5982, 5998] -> 15.3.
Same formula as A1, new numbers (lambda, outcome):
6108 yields 14.2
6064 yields 14.6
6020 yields 16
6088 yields 12.3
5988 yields 15.4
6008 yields 15.6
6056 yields 15.1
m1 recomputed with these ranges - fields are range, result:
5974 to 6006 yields 15.6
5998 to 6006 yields 14.7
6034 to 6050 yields 15.4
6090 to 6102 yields 14.2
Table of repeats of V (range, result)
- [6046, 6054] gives 15.1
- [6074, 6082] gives 14.6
